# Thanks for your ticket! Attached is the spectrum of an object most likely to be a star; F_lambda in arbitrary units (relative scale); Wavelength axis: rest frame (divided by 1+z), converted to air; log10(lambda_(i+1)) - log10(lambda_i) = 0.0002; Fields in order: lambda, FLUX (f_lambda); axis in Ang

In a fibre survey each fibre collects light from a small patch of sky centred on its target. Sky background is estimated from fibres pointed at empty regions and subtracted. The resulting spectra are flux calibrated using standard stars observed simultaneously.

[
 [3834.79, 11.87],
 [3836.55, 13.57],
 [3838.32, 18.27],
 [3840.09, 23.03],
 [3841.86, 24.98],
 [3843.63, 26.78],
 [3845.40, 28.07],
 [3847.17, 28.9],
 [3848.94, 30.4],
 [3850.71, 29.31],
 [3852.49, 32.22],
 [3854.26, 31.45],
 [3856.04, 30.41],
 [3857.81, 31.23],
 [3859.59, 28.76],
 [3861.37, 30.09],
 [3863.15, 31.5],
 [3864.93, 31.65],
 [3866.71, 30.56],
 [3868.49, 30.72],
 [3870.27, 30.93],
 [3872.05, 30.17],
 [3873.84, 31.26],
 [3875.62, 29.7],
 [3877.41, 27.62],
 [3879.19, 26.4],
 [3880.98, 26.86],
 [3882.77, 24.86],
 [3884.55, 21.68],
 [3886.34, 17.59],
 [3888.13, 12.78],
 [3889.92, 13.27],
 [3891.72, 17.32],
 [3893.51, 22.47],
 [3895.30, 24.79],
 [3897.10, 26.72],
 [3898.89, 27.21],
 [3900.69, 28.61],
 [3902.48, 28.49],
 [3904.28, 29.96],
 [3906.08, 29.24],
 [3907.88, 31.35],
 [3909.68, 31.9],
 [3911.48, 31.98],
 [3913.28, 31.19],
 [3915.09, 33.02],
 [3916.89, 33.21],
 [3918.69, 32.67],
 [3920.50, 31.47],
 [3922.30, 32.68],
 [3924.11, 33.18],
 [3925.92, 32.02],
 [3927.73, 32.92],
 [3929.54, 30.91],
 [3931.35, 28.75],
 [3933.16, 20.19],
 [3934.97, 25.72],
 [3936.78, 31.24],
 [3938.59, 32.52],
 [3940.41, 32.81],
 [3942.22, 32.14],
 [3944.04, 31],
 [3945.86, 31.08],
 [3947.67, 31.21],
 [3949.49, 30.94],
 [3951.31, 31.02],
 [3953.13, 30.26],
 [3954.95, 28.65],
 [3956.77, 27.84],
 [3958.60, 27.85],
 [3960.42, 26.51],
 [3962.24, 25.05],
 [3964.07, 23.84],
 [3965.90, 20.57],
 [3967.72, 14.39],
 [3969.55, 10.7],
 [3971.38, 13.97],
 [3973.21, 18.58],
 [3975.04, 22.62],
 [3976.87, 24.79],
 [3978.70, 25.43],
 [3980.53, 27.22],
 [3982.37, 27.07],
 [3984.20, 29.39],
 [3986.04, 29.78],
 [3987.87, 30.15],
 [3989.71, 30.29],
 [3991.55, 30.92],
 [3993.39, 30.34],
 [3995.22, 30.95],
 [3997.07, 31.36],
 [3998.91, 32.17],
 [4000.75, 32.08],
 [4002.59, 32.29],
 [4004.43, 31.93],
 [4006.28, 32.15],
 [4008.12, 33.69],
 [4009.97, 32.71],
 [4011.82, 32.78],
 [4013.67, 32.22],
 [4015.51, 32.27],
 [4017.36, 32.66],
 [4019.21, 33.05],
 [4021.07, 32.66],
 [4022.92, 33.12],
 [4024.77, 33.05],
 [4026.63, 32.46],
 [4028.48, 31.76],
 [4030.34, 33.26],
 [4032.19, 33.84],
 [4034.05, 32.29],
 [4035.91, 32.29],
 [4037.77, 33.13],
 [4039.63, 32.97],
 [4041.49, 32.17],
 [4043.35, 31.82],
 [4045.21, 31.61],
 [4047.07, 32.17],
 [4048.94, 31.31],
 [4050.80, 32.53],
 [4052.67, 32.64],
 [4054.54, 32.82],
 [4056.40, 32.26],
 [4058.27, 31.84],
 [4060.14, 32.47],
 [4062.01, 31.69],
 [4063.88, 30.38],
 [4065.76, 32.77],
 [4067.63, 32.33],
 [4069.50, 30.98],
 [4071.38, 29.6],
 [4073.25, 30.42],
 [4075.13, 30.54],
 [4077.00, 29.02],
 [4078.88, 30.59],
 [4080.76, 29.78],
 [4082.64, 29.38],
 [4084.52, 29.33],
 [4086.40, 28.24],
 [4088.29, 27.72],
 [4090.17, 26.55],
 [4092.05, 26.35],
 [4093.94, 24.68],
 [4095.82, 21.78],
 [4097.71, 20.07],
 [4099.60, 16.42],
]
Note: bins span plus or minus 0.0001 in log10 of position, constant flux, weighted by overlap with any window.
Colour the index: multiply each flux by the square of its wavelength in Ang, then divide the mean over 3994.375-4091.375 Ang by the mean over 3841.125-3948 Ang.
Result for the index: 1.19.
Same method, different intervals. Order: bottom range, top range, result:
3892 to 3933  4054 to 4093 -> 1.10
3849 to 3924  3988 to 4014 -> 1.19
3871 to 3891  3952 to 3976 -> 0.98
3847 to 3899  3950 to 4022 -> 1.11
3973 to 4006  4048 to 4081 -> 1.12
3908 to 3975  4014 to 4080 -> 1.20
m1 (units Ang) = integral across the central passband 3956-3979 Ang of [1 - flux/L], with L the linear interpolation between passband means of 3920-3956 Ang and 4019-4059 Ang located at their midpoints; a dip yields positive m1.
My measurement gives 7.0 Ang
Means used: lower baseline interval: 30.5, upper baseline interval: 32.5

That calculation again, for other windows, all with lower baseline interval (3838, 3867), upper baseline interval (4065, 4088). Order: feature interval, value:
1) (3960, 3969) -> 2.5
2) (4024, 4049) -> -2.1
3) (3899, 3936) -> -1.5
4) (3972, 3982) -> 2.0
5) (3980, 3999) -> -0.2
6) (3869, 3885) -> 0.6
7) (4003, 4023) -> -1.9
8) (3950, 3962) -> 0.4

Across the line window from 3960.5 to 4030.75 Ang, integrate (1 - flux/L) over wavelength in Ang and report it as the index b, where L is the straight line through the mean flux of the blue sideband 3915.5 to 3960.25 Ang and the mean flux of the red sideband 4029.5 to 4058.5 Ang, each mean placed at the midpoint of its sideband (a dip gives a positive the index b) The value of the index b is 6.94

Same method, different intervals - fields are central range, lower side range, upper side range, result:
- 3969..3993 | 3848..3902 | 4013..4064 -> 4.33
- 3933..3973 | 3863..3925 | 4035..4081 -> 3.89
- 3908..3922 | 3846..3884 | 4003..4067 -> -0.78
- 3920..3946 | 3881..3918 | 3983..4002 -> -2.71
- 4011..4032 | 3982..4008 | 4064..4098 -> -1.73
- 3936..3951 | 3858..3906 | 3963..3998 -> -3.64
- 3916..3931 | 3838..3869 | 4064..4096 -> -1.69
